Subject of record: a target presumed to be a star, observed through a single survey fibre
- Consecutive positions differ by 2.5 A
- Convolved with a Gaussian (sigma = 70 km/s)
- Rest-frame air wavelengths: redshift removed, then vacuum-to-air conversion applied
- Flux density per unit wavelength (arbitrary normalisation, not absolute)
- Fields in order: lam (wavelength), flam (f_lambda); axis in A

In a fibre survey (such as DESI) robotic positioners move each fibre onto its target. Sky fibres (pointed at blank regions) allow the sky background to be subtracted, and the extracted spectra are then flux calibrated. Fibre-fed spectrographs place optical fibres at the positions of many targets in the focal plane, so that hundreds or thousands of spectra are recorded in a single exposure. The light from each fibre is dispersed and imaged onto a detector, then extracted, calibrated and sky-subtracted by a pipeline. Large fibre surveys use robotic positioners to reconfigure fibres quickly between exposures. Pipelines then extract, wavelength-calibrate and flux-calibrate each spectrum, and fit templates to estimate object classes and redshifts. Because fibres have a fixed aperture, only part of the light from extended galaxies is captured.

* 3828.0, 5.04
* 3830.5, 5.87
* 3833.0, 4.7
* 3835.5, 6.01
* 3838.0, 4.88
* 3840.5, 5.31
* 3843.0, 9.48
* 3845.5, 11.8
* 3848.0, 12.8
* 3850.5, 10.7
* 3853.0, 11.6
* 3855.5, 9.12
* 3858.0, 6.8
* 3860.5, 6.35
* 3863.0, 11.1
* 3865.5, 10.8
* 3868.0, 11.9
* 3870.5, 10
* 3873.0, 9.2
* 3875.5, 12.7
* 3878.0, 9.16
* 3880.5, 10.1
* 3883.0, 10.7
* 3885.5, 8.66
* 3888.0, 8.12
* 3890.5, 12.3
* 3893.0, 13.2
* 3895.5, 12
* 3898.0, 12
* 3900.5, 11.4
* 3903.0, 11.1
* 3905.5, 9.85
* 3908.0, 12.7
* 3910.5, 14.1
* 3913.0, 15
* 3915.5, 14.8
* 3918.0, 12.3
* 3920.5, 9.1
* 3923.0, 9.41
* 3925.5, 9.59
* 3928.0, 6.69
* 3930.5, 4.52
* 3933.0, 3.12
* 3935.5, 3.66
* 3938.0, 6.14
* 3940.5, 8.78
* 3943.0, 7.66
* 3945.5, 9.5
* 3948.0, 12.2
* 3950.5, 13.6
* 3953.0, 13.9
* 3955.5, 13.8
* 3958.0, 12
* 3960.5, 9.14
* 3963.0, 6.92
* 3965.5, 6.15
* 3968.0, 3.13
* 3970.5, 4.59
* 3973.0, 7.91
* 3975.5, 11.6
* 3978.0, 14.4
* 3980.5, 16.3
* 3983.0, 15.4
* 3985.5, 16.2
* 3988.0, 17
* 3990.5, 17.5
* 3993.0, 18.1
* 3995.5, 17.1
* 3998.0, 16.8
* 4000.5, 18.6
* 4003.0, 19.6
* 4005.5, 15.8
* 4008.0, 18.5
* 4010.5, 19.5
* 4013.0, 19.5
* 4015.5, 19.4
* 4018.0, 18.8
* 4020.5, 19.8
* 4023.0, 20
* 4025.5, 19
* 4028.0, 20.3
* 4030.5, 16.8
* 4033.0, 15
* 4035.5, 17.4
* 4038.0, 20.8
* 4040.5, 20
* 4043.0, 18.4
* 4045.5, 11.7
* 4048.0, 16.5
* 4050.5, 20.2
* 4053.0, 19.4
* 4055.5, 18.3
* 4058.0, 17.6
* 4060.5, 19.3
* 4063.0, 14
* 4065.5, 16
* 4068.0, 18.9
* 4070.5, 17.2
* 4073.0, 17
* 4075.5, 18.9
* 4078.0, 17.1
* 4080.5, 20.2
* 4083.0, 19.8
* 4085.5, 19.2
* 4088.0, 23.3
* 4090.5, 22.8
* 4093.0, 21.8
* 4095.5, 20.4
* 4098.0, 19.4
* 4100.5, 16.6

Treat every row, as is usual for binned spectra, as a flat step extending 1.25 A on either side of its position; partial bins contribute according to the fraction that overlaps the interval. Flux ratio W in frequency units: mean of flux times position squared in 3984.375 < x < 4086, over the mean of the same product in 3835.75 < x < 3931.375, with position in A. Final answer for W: 1.9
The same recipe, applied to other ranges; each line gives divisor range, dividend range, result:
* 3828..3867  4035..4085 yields 2.38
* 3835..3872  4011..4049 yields 2.14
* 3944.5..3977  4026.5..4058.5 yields 1.94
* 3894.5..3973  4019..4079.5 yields 1.98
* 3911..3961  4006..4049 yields 1.95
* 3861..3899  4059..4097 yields 1.97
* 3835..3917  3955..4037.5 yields 1.54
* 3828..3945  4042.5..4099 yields 2.16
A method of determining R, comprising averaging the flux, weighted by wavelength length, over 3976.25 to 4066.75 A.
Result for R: 17.7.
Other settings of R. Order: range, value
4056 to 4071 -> 17.2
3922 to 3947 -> 6.93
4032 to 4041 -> 18.2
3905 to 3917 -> 13.5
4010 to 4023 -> 19.5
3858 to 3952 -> 10.1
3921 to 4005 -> 11.3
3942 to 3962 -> 11.5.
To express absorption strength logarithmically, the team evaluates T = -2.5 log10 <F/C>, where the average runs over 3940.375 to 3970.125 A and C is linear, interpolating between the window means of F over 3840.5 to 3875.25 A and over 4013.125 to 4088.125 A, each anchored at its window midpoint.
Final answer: 0.42 mag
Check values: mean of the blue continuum 10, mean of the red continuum 18.3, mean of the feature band 9.62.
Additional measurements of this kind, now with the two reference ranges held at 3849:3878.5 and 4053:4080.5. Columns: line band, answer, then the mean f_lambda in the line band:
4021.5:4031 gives -0.191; 19.2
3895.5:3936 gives 0.168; 10.1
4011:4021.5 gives -0.225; 19.4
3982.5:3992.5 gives -0.143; 16.7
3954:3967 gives 0.382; 9.56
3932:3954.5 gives 0.425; 8.85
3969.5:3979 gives 0.421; 9.63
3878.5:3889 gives 0.144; 9.41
